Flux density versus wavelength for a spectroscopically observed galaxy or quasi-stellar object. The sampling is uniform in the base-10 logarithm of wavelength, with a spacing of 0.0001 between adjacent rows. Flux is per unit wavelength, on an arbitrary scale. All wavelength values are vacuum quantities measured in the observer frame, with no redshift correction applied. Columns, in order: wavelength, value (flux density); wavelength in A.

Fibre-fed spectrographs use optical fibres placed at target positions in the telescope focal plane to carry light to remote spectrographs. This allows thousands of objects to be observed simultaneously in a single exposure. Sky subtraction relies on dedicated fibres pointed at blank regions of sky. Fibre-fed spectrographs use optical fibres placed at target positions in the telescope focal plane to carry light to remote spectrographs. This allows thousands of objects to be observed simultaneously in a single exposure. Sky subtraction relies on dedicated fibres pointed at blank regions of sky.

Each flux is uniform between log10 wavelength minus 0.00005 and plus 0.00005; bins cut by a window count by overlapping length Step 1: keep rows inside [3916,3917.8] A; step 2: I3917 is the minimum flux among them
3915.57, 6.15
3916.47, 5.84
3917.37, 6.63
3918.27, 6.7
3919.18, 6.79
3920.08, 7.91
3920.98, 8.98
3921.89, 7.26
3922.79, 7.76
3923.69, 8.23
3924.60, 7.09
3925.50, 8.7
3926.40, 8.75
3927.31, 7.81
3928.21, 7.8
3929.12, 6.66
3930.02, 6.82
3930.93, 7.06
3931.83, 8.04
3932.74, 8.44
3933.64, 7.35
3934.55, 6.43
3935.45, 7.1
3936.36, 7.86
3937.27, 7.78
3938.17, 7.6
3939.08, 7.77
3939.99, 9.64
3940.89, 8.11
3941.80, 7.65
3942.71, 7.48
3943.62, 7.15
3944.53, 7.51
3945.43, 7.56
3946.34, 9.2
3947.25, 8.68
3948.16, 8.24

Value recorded 5.84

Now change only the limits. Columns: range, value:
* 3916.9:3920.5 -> 6.63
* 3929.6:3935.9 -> 6.43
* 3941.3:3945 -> 7.15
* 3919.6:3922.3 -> 7.26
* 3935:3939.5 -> 7.1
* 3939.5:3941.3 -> 8.11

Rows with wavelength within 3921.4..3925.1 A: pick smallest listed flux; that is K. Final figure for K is 7.09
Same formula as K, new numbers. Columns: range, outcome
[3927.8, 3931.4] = 6.66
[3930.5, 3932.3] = 7.06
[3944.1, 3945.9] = 7.51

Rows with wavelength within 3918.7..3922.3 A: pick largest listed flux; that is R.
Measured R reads 8.98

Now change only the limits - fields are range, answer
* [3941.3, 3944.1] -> 7.65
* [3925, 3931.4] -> 8.75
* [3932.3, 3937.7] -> 8.44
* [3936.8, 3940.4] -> 9.64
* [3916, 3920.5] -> 7.91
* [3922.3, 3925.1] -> 8.23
